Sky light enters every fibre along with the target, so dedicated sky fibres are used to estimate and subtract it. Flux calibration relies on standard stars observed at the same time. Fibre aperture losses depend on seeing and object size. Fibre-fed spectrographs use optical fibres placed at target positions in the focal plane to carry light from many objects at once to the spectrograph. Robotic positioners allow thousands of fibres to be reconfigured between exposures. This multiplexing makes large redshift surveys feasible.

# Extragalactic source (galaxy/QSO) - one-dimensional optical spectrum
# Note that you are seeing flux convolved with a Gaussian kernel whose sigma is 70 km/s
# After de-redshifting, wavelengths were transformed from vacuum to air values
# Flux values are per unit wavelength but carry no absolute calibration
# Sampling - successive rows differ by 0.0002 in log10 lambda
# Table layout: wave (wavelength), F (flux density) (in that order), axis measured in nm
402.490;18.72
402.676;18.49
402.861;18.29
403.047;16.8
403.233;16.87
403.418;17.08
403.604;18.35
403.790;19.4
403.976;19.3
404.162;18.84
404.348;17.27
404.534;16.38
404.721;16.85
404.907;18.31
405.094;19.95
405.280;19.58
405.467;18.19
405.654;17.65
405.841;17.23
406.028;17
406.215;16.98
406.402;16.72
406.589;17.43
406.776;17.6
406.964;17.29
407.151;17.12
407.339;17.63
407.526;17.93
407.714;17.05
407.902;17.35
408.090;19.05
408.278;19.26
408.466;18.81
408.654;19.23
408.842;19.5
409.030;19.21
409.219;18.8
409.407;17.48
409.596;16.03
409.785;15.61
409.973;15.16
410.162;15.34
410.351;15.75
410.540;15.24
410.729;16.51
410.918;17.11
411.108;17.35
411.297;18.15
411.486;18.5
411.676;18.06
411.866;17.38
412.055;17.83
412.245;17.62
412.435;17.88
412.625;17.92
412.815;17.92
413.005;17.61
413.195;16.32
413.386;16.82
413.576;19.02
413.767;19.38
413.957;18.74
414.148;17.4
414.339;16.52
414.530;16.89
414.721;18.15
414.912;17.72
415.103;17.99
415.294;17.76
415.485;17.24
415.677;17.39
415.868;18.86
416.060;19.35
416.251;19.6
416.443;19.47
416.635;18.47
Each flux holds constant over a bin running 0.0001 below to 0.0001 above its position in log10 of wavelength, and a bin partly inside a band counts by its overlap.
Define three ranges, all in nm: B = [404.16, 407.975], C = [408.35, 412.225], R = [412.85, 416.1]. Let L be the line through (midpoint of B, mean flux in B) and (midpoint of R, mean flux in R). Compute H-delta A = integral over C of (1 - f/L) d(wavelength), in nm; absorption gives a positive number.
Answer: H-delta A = 0.07 nm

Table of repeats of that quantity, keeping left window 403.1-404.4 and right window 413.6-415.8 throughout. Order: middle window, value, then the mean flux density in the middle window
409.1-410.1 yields 0.07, 16.6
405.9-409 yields 0.02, 17.9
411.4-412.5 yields 0.00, 17.9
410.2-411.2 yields 0.09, 16.3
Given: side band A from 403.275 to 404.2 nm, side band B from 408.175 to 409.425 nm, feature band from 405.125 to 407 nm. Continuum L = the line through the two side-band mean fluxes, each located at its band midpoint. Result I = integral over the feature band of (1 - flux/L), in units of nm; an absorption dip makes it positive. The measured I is 0.11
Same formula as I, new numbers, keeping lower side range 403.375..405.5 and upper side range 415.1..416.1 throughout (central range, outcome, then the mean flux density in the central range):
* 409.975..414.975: 0.20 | 17.4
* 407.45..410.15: 0.06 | 17.8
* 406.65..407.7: 0.04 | 17.5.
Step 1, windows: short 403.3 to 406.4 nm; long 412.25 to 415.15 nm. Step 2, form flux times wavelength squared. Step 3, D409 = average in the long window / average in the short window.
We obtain 1.03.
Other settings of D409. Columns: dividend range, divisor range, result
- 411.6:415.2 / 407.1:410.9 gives 1.04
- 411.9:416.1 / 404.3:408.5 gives 1.04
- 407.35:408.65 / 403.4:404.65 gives 1.03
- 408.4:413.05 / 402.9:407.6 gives 1.01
